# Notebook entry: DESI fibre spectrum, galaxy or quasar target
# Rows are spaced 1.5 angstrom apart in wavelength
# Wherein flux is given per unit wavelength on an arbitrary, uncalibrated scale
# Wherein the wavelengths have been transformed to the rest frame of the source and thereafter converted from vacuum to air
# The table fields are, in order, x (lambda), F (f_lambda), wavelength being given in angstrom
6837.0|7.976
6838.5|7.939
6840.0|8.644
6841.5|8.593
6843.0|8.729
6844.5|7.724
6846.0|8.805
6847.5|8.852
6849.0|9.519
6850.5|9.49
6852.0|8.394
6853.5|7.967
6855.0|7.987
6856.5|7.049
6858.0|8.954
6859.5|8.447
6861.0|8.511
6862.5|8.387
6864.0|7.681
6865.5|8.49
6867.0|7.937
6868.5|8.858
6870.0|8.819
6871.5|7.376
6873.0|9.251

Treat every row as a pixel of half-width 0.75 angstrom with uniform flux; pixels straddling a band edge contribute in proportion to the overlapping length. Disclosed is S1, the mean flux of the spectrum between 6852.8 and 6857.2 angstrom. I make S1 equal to 7.67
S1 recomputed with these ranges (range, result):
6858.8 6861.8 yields 8.48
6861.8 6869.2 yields 8.27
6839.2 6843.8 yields 8.64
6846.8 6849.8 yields 9.2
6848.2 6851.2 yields 9.49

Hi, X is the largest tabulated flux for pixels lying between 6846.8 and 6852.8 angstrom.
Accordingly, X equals 9.519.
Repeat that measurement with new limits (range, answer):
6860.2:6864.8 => 8.511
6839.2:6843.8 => 8.729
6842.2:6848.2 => 8.852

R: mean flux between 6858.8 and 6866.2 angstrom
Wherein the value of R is 8.3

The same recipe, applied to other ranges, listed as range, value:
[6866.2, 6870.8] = 8.52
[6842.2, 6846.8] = 8.43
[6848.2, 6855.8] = 8.66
